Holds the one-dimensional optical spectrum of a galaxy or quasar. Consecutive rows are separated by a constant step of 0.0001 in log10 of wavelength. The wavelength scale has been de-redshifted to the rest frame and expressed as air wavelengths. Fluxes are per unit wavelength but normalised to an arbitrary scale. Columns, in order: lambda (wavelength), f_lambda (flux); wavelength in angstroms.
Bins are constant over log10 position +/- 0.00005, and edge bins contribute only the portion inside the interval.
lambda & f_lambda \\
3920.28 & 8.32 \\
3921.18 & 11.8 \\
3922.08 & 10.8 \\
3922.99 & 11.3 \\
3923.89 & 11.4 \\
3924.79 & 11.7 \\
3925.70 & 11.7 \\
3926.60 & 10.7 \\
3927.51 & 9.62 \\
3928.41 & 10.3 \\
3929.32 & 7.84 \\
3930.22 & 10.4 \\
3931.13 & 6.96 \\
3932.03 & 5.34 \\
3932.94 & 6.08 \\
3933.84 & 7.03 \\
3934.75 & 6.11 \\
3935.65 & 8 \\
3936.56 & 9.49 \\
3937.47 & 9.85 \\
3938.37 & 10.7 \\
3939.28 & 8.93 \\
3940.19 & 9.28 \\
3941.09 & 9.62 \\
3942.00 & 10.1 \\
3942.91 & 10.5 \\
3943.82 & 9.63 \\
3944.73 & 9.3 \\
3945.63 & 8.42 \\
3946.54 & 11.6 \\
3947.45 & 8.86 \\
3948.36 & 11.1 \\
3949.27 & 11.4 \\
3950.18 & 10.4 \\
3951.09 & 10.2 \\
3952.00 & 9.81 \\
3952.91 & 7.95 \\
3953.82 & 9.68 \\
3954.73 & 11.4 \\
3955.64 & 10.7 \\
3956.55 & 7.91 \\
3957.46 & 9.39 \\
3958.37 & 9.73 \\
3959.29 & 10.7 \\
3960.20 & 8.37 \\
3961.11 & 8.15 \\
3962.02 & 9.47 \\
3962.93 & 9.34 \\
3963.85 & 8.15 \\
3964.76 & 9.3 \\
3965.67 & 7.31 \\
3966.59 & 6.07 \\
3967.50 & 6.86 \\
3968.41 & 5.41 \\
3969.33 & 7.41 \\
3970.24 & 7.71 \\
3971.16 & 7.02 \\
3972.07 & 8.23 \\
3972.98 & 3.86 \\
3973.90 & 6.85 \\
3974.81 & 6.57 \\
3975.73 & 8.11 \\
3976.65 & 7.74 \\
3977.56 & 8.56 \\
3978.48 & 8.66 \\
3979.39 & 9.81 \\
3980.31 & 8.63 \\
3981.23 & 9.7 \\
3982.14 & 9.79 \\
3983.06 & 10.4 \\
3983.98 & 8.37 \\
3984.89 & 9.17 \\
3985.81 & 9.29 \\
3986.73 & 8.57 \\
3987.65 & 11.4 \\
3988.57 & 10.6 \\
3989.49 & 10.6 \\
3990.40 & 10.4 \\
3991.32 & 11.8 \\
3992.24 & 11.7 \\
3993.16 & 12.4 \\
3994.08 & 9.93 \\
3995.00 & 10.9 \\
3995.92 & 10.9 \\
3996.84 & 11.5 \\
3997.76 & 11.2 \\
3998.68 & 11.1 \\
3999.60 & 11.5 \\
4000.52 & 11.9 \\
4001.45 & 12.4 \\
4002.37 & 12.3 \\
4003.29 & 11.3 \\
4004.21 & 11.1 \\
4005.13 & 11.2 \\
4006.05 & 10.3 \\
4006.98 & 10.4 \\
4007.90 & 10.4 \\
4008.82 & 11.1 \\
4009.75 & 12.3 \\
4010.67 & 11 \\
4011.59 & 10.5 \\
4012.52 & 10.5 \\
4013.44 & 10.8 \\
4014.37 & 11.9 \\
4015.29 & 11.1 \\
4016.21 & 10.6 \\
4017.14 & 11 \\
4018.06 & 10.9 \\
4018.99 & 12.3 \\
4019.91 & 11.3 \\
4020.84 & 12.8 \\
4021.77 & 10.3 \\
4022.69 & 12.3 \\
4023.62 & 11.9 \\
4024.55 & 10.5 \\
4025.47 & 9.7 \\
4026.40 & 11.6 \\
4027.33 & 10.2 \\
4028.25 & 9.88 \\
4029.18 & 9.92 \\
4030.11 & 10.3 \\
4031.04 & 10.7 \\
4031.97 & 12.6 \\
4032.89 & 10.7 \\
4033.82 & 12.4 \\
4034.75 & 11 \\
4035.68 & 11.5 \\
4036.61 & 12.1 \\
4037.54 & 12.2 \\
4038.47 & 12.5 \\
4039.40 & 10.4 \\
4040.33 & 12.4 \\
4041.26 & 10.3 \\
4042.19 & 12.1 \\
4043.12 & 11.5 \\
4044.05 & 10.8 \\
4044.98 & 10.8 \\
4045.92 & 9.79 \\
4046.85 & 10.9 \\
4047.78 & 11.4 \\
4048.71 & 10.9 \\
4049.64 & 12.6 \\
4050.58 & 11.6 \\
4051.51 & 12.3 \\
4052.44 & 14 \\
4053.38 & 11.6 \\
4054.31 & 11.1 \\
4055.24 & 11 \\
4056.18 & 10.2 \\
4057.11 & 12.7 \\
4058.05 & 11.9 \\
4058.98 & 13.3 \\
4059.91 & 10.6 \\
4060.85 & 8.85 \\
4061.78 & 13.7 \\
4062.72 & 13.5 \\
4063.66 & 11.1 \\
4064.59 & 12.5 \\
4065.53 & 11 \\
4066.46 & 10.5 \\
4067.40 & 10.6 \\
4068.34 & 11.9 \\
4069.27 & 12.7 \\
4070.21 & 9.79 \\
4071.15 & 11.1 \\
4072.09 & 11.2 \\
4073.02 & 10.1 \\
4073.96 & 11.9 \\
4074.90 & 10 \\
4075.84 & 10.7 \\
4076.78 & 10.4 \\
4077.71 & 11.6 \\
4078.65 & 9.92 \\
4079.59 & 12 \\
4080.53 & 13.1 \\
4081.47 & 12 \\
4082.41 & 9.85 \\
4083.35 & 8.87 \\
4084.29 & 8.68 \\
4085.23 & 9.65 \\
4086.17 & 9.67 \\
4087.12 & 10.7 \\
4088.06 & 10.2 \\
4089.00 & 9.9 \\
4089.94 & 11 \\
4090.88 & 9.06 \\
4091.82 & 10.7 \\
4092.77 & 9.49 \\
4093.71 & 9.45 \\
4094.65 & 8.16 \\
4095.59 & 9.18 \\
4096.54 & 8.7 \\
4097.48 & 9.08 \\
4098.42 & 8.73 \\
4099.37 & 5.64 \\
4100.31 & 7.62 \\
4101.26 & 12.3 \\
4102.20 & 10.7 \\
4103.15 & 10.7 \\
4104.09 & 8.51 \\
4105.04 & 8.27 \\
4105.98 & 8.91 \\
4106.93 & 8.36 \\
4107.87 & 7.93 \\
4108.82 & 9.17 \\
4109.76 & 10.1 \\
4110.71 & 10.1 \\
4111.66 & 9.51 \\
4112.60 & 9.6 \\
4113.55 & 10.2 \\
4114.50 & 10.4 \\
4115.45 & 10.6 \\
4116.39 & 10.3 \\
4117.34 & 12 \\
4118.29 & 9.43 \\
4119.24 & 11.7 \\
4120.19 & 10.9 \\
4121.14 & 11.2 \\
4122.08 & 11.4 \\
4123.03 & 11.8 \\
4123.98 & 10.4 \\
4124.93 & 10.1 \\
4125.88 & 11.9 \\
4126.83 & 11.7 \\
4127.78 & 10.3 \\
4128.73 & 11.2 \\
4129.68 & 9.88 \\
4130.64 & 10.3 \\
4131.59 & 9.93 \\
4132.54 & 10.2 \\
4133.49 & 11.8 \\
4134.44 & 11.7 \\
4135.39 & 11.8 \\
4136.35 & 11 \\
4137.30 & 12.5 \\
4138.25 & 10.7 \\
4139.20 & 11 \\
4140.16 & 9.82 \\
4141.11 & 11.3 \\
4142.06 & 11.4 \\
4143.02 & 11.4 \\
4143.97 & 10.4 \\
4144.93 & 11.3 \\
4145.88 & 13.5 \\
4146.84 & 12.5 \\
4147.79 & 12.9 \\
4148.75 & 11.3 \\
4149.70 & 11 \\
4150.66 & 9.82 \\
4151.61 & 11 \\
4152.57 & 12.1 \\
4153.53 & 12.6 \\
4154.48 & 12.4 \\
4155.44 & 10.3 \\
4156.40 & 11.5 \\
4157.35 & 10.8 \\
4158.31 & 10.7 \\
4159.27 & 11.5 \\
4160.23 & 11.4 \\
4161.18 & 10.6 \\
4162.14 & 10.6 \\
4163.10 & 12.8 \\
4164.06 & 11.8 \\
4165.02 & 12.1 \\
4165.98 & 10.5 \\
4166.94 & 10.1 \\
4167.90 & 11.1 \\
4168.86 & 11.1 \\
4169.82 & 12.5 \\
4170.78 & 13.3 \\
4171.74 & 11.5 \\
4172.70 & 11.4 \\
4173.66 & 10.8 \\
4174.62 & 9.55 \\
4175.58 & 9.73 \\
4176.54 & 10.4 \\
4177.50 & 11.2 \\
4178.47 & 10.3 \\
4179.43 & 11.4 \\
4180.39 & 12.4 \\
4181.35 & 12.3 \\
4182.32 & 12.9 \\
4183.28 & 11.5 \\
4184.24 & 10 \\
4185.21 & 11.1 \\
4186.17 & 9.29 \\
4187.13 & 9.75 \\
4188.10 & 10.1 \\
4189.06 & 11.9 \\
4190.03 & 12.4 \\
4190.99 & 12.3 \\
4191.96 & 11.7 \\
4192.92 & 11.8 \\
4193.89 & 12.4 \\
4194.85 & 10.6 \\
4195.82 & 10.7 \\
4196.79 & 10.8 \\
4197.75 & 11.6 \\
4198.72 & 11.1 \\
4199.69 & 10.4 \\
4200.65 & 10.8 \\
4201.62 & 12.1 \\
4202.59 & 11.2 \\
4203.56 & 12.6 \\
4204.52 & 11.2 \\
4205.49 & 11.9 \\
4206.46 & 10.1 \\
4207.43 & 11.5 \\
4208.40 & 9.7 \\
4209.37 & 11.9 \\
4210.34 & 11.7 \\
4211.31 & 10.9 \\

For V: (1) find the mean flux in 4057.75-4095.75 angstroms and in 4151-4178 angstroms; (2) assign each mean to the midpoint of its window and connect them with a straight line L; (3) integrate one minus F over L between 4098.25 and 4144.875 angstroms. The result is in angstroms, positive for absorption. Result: 2.75 angstroms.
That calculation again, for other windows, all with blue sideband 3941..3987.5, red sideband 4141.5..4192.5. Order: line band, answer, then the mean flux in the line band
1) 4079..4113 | 2.8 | 9.6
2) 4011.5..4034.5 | -3.6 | 11.1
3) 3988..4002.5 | -3.2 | 11.3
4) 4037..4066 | -4.9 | 11.6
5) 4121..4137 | -0.2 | 11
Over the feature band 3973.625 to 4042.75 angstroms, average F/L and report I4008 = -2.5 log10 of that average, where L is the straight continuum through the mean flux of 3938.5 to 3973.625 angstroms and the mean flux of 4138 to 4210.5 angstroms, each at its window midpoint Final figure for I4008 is -0.13 mag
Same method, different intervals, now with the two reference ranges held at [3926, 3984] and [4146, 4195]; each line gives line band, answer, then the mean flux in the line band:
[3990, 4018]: -0.19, 11.2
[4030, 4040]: -0.19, 11.5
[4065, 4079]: -0.08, 10.9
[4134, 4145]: -0.02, 11.2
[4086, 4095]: 0.06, 9.86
